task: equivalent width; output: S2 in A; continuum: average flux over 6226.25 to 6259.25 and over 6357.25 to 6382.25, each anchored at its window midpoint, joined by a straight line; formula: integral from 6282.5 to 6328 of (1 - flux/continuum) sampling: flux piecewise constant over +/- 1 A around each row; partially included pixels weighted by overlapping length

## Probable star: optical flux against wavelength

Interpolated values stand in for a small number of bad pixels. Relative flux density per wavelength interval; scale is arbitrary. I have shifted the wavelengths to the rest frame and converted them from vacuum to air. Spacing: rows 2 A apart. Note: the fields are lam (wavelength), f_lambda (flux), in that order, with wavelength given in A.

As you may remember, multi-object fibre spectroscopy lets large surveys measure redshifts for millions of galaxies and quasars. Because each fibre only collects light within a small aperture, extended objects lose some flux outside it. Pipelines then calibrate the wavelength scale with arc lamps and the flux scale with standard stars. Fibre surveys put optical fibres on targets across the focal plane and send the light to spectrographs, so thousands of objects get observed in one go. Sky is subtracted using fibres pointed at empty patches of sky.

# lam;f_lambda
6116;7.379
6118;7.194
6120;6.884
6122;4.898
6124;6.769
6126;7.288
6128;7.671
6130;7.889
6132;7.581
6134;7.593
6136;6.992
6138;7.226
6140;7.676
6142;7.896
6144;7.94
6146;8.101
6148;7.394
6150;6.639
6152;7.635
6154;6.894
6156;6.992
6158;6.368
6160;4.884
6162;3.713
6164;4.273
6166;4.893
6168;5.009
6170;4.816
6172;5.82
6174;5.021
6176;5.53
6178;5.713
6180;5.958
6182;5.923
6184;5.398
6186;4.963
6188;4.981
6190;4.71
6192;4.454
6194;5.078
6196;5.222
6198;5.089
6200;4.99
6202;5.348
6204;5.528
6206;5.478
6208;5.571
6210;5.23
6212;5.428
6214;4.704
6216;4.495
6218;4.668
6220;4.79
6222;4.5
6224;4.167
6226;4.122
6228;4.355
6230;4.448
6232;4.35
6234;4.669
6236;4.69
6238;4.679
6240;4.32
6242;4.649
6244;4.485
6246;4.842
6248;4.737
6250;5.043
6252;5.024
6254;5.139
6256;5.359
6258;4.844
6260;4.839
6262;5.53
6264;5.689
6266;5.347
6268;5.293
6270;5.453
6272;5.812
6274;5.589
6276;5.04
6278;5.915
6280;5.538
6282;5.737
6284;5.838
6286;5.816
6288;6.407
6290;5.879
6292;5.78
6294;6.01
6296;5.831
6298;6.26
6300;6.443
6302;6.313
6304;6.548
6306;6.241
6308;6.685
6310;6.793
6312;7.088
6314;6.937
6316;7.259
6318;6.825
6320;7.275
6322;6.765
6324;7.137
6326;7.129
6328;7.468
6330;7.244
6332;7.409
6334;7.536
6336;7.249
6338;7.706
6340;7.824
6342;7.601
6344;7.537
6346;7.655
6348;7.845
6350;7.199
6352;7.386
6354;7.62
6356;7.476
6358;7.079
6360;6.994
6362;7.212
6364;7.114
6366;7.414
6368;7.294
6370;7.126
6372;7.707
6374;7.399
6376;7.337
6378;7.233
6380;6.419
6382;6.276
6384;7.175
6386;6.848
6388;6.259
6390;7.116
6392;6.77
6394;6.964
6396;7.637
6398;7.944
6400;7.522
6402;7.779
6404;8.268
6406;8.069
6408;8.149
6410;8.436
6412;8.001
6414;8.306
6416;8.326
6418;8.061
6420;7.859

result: -4.6 A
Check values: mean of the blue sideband 4.71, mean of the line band 6.52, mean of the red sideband 7.15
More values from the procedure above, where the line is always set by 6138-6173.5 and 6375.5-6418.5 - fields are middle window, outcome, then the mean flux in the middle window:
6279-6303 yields 3.4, 5.99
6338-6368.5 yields -0.7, 7.43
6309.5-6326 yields 0.2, 7.02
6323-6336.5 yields -0.3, 7.31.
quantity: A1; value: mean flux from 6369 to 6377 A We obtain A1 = 7.39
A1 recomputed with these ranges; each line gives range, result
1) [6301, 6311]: 6.52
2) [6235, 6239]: 4.68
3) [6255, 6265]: 5.25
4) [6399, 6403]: 7.65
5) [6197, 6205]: 5.24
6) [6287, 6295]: 6.02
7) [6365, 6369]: 7.35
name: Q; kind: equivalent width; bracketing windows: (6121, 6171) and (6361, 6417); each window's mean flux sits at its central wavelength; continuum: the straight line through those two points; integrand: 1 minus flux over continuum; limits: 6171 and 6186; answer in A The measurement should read 2.5 A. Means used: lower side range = 6.6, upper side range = 7.43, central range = 5.58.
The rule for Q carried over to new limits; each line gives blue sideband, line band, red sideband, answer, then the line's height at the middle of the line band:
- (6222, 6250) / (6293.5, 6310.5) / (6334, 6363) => -0.27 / 6.24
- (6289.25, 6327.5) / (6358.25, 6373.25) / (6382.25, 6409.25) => -0.27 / 7.13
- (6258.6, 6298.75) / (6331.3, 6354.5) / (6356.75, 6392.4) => -3.36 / 6.59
